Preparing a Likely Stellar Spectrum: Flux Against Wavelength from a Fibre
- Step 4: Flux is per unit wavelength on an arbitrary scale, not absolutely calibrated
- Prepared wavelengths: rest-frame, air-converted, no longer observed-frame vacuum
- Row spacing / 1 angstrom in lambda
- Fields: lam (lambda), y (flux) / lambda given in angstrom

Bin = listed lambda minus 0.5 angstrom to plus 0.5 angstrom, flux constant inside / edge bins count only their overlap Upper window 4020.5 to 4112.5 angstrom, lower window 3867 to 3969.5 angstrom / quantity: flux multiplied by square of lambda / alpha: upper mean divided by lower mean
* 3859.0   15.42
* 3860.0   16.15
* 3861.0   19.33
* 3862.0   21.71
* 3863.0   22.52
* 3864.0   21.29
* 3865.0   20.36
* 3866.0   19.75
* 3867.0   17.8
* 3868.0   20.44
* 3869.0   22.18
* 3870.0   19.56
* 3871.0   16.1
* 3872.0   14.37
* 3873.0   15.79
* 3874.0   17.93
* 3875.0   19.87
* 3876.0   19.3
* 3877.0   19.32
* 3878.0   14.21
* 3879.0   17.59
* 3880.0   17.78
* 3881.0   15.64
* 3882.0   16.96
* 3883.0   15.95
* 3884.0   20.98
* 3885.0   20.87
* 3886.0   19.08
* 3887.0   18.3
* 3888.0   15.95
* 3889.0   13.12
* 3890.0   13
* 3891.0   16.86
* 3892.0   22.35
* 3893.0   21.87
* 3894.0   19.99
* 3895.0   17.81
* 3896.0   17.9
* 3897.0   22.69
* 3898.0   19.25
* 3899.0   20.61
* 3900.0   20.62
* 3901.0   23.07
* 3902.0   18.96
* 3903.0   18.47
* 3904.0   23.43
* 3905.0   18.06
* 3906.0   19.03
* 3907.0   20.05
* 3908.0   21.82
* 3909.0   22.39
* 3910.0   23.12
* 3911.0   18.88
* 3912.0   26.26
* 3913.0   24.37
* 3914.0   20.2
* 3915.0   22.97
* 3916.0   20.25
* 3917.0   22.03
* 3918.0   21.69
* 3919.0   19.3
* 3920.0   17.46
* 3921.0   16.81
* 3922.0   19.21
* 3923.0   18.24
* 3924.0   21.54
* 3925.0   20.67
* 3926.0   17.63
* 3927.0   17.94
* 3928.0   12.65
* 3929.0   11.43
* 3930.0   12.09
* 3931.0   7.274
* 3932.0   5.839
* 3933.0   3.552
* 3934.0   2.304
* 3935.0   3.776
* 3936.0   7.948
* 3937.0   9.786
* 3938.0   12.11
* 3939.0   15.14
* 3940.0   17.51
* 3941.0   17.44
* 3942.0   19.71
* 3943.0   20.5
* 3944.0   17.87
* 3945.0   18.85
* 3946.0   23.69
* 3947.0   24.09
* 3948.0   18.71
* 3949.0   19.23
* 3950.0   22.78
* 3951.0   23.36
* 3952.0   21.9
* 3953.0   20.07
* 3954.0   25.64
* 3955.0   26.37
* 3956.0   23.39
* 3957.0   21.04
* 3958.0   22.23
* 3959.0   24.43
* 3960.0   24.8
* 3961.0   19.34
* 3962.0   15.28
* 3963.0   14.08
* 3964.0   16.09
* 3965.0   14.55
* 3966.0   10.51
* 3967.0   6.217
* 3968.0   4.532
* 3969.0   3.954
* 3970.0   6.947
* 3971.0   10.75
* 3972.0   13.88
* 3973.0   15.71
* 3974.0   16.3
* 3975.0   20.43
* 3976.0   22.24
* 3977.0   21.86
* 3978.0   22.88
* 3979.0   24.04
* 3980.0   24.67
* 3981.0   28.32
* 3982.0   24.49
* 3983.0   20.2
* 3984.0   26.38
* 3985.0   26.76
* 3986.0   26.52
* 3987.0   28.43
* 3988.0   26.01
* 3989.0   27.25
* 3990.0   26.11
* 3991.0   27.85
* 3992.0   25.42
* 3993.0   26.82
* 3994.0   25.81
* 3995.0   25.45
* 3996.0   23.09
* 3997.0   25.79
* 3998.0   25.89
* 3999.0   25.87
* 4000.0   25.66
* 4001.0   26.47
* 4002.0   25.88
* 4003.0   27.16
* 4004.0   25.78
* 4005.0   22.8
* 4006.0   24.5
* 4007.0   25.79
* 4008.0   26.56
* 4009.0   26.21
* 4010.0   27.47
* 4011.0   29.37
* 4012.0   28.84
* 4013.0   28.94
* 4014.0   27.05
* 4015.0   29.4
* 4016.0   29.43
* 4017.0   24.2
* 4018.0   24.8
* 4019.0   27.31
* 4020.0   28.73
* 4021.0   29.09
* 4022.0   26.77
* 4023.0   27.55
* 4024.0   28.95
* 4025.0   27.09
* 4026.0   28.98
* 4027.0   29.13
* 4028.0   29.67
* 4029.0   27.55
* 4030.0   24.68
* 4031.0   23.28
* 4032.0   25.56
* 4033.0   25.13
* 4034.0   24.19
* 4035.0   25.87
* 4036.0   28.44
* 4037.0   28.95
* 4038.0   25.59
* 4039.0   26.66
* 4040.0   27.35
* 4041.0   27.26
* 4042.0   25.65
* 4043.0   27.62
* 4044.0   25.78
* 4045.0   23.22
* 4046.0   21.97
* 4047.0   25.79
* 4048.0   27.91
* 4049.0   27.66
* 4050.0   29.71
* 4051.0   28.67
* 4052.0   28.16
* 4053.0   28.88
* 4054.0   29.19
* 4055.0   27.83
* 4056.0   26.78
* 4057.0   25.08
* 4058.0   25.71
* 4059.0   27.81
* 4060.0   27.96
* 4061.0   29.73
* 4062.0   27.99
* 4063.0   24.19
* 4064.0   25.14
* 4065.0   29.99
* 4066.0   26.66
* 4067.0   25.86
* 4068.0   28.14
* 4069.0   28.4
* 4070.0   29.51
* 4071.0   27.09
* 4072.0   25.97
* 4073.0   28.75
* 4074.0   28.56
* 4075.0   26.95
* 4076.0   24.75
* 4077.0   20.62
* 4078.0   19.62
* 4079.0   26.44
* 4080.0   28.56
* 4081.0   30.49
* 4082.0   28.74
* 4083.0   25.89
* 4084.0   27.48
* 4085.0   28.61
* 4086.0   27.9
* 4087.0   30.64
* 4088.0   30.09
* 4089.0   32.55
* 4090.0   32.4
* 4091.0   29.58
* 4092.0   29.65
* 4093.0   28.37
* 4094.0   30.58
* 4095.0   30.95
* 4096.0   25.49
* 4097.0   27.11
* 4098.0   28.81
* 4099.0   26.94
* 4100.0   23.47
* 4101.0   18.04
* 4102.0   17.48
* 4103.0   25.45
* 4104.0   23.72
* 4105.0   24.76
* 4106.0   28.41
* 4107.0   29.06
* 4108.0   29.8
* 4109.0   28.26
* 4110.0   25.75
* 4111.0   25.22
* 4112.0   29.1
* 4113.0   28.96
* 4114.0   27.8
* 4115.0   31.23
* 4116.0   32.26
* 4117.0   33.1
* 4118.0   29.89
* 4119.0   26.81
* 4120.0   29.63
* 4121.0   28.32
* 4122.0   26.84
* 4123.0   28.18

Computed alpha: 1.64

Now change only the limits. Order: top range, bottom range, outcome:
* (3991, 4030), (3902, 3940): 1.69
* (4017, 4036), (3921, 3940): 2.27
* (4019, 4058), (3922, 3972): 1.78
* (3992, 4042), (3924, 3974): 1.76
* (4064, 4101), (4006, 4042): 1.05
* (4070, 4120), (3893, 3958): 1.62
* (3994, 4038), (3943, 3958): 1.26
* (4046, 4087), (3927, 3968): 1.78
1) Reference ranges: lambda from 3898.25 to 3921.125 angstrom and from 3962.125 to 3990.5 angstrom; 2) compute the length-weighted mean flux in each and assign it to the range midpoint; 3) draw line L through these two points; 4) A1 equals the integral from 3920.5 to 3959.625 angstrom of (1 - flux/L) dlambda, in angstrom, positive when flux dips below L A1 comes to 5.6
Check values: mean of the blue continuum 20.9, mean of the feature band 17.1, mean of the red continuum 18.9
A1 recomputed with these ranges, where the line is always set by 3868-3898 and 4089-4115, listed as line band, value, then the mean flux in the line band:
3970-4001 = -1.5 angstrom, 23.5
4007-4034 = -4.0 angstrom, 27.3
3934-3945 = 3.6 angstrom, 13.9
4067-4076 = -0.6 angstrom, 27.6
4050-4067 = -1.4 angstrom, 27.5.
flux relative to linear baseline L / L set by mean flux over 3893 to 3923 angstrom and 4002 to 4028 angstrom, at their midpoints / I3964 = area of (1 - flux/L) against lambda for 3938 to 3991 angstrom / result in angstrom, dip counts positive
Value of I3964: 9.4 angstrom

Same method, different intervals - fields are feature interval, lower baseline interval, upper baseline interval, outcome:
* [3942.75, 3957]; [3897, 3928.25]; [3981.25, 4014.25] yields 0.6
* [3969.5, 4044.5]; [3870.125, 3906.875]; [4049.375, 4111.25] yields -4.4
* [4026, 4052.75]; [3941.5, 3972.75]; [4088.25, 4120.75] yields -3.7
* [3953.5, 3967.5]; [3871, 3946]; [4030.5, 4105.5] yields 1.1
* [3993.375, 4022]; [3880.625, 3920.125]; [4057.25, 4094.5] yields -2.2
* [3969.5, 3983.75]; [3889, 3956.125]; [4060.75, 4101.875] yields 1.2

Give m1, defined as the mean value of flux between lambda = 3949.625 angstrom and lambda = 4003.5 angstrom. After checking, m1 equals 21.4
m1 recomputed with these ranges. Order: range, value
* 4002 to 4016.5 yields 27.1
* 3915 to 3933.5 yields 16.1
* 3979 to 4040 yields 26.5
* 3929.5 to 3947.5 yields 13.3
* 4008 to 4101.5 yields 27.3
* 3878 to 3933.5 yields 18.4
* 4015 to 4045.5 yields 26.9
